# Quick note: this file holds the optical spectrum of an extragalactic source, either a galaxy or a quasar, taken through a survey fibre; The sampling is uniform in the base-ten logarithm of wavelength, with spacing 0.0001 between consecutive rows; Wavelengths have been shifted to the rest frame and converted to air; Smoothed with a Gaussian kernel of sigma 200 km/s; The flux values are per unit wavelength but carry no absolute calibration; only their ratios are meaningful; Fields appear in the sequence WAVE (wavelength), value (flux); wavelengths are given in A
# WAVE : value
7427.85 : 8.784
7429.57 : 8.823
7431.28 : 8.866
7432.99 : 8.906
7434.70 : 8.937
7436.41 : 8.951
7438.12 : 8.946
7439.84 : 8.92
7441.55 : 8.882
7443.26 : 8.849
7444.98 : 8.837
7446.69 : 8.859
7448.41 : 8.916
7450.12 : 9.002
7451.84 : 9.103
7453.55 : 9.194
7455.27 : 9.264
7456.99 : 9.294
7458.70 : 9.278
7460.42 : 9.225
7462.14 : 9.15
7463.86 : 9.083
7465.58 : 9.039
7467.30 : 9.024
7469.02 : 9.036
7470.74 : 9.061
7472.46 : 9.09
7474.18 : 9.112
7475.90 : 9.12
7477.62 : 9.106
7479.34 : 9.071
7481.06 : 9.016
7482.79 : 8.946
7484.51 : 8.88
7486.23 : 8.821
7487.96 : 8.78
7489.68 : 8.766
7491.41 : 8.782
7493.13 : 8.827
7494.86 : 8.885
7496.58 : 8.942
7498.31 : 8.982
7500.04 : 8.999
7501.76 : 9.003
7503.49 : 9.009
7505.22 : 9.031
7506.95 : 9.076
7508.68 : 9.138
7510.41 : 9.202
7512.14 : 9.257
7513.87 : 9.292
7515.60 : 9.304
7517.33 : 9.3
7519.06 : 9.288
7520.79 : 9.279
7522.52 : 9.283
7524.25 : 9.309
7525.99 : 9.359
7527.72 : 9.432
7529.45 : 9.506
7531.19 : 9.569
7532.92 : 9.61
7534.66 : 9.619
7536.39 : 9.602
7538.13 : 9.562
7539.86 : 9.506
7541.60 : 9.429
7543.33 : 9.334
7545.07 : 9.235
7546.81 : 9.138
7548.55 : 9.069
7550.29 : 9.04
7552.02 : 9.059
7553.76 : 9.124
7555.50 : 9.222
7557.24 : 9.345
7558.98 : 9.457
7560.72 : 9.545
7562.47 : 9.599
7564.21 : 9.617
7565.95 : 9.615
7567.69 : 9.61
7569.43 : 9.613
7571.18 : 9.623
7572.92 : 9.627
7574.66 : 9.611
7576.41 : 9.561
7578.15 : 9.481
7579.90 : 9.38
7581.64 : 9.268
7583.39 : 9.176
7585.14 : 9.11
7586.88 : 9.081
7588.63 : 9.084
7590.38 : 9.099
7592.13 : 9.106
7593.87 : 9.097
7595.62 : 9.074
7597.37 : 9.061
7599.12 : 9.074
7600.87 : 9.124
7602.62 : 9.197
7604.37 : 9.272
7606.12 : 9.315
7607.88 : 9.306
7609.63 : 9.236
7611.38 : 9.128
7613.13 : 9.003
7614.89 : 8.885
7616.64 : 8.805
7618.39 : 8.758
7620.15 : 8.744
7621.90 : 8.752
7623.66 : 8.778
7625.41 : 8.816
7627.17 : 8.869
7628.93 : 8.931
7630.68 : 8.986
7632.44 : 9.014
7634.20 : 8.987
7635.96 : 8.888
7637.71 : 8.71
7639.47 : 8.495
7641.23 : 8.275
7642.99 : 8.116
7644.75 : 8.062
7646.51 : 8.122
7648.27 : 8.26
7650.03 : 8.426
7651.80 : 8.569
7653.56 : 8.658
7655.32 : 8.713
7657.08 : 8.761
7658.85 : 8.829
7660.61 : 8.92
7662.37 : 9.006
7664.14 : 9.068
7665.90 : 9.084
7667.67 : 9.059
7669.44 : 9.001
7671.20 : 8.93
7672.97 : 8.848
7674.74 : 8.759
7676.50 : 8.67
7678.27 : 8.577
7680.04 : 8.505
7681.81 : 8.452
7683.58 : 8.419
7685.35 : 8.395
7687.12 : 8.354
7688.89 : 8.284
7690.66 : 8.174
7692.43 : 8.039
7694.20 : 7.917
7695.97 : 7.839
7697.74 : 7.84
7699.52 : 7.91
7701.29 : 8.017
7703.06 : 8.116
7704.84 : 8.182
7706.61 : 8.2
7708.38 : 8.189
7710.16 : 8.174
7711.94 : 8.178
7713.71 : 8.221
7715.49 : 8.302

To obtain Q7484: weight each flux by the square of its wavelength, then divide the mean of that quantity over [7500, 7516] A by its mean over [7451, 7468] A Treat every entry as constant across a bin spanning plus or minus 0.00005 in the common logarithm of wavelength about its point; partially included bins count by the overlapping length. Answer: 1.01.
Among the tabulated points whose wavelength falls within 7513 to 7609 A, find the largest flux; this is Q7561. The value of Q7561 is 9.627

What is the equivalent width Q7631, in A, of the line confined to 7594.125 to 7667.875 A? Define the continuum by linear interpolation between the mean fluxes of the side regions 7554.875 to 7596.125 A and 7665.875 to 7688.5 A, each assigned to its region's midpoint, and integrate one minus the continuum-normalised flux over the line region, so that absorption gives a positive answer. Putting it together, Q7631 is 1.27 A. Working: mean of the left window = 9.38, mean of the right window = 8.67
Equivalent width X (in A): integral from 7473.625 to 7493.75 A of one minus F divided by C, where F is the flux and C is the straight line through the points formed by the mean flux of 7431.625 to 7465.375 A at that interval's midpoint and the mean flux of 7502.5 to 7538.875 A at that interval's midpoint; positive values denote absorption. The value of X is 0.5 A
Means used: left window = 9.03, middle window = 8.94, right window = 9.33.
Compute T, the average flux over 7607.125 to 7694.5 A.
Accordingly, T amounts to 8.69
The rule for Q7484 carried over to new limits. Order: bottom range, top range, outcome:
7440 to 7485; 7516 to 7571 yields 1.06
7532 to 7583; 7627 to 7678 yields 0.95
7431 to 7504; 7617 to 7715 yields 1.00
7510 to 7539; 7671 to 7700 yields 0.92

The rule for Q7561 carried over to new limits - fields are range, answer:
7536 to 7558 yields 9.602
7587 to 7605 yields 9.272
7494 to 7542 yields 9.619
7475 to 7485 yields 9.12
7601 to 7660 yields 9.315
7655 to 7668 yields 9.084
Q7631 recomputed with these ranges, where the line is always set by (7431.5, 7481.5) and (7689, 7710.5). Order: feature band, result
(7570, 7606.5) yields -3.2 A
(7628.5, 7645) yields -0.7 A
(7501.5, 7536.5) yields -2.1 A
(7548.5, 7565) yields -1.3 A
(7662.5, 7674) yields -1.1 A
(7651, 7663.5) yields -0.8 A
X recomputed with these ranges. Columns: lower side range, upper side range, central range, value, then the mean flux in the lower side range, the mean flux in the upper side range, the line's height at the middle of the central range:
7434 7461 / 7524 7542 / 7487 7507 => 0.8 A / 9.03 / 9.51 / 9.3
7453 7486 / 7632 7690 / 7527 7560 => -1.6 A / 9.1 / 8.64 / 8.92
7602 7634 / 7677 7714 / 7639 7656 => 0.6 A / 8.99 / 8.19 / 8.68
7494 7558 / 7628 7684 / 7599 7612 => -0.4 A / 9.25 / 8.69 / 8.91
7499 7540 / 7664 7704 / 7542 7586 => -1.5 A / 9.31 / 8.43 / 9.07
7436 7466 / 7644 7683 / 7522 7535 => -0.8 A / 9.04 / 8.69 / 8.92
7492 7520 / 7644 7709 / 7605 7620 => -0.6 A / 9.09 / 8.47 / 8.7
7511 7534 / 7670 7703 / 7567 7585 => -0.9 A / 9.37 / 8.33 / 9.03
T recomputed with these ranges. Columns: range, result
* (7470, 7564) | 9.19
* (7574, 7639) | 9.07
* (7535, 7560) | 9.31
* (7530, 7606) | 9.34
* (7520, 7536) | 9.45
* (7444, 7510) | 9.02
